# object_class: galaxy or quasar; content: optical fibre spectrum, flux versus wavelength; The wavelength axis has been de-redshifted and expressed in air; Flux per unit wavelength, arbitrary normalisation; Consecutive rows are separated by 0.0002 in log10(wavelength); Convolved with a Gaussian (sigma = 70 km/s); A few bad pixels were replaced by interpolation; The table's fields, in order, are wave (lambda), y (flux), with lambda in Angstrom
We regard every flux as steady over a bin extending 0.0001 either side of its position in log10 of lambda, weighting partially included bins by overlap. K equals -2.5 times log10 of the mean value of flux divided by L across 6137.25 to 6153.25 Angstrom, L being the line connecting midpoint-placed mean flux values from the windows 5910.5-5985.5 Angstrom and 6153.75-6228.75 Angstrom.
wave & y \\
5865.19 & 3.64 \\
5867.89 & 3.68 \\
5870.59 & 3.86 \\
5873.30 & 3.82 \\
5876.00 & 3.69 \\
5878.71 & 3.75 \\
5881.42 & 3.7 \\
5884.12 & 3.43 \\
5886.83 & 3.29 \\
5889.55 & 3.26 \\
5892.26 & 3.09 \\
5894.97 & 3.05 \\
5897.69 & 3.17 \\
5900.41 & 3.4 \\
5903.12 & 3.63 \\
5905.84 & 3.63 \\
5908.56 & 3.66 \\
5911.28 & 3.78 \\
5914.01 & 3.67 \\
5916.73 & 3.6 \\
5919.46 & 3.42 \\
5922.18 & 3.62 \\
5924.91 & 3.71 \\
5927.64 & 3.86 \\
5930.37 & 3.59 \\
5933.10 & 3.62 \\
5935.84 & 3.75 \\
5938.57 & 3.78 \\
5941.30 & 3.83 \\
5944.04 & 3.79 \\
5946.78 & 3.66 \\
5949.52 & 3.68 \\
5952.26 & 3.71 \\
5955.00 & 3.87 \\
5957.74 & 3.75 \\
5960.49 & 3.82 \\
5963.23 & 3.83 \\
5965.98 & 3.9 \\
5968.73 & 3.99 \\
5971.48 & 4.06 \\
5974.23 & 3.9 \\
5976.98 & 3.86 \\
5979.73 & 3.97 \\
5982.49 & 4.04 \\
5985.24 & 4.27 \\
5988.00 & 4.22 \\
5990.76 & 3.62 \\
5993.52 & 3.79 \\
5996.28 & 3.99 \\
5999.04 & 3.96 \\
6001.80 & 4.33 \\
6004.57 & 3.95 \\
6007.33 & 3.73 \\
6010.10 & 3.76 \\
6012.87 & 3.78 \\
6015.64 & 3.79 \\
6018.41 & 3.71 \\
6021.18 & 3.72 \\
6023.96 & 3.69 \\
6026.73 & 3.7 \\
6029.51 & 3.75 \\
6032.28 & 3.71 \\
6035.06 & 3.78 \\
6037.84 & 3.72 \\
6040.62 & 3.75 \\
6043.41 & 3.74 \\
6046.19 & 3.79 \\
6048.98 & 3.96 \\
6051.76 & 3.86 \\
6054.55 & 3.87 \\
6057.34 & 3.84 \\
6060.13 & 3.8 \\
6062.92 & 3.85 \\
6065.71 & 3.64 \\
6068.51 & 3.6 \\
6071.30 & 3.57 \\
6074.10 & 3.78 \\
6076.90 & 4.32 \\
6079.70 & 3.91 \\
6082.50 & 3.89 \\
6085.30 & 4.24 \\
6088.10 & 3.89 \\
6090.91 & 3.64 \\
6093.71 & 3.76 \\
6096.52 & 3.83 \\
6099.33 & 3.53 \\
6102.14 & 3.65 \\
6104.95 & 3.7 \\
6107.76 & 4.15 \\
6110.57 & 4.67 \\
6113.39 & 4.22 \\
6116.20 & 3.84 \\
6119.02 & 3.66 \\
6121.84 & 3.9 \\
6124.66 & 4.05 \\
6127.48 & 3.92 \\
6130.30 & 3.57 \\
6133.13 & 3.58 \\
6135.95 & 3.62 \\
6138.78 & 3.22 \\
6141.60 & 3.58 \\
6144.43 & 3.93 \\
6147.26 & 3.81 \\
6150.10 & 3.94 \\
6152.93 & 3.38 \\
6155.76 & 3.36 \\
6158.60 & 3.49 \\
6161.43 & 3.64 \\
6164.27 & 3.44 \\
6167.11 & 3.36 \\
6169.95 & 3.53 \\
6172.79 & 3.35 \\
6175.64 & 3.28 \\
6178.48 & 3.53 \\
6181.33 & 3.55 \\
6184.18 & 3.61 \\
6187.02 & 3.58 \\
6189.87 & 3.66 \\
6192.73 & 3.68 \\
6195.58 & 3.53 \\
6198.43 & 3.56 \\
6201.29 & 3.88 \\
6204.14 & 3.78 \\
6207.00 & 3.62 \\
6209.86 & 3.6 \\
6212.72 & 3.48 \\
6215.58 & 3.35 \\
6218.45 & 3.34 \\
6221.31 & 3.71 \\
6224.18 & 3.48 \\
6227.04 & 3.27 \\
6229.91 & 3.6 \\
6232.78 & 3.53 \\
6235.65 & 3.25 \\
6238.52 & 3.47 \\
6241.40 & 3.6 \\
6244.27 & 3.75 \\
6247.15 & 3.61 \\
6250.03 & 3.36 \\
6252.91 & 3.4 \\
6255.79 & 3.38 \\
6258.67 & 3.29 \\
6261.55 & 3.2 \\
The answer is -0.03 mag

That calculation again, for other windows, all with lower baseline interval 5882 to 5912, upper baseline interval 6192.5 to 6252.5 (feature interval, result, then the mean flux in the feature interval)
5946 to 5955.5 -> -0.091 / 3.72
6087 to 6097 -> -0.086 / 3.77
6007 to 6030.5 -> -0.086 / 3.74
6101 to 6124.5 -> -0.142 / 3.98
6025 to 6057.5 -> -0.097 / 3.79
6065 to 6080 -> -0.097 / 3.8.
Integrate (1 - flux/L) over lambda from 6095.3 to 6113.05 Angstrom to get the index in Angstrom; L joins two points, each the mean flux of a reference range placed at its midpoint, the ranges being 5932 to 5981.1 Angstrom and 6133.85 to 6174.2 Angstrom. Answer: -1.6 Angstrom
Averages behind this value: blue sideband 3.82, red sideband 3.55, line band 3.94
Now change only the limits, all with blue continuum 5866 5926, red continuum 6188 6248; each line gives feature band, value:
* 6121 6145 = -0.95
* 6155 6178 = 0.77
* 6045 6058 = -1.16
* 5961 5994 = -3.81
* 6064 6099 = -2.74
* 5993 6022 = -2.63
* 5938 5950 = -0.70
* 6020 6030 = -0.46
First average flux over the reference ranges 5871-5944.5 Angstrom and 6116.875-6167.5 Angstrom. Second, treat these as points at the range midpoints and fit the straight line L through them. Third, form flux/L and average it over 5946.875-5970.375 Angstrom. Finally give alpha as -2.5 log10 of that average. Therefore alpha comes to -0.064 mag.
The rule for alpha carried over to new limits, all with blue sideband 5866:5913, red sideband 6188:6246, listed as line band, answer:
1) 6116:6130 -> -0.09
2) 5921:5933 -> -0.05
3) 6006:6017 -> -0.07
